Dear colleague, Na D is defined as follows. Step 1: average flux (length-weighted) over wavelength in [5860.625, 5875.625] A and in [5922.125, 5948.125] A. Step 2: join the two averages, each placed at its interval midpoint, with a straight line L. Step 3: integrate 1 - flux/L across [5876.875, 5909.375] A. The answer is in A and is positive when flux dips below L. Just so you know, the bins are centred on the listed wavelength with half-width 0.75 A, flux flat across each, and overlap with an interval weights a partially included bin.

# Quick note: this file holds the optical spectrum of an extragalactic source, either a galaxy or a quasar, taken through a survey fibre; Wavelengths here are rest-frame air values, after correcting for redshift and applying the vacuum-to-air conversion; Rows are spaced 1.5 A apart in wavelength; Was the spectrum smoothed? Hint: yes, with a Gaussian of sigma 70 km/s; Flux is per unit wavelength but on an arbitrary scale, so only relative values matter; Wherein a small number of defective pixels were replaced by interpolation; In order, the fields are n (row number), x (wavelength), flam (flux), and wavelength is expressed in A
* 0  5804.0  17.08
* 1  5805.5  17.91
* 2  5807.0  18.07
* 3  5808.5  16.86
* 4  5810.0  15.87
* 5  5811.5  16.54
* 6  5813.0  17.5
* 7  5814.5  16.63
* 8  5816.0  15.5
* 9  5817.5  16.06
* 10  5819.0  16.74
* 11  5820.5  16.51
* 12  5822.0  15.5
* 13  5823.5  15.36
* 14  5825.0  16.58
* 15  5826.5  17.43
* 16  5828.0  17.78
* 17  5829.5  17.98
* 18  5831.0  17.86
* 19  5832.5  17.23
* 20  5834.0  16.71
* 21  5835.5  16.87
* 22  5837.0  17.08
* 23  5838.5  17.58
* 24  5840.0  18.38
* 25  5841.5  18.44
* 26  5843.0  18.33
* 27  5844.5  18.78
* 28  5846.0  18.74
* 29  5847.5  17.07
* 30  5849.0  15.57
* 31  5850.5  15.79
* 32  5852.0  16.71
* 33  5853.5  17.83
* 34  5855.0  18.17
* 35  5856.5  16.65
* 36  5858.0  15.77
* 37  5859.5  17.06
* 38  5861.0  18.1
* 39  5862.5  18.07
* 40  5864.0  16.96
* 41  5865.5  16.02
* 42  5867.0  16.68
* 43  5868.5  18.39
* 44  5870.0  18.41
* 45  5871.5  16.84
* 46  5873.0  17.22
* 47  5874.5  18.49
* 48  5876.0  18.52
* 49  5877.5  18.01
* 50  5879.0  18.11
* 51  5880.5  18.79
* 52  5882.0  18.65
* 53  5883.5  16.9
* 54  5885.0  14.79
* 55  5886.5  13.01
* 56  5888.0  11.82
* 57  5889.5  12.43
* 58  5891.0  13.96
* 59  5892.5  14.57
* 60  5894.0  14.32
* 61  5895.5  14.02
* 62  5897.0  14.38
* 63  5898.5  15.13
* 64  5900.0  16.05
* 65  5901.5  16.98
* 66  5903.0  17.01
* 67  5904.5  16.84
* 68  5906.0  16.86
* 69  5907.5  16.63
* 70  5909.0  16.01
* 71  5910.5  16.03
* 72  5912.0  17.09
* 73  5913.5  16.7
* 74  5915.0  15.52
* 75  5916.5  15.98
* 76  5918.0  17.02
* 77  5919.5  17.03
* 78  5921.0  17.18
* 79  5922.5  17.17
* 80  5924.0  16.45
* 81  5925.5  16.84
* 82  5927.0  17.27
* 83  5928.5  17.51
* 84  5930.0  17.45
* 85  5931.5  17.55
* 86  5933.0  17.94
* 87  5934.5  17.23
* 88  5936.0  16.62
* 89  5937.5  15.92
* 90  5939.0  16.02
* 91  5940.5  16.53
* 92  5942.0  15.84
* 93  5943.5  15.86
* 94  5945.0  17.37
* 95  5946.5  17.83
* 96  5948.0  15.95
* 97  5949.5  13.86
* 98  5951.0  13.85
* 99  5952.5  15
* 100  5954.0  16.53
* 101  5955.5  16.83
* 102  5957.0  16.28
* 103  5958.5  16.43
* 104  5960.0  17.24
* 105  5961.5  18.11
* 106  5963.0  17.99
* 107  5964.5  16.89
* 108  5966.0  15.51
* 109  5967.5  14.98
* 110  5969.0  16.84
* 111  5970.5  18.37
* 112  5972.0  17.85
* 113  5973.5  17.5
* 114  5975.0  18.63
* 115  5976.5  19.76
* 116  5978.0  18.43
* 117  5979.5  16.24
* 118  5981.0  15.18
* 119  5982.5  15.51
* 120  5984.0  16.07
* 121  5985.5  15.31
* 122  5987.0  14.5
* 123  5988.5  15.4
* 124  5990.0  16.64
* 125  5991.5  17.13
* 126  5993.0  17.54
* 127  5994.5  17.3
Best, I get 3.0 A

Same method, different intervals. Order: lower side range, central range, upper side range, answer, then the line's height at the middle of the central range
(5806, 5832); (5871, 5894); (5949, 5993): 0.8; 16.7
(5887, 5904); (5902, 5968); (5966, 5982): -2.7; 15.9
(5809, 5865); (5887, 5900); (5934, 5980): 2.3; 16.9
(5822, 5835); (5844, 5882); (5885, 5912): -3.4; 16.1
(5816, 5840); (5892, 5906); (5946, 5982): 1.0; 16.8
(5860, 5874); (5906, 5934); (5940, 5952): -0.8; 16.4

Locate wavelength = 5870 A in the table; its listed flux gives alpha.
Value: 18.41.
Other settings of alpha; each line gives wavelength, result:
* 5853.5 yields 17.83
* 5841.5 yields 18.44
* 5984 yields 16.07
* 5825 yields 16.58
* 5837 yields 17.08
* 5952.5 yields 15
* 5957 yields 16.28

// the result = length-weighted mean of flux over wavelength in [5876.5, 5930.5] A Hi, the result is 16.1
